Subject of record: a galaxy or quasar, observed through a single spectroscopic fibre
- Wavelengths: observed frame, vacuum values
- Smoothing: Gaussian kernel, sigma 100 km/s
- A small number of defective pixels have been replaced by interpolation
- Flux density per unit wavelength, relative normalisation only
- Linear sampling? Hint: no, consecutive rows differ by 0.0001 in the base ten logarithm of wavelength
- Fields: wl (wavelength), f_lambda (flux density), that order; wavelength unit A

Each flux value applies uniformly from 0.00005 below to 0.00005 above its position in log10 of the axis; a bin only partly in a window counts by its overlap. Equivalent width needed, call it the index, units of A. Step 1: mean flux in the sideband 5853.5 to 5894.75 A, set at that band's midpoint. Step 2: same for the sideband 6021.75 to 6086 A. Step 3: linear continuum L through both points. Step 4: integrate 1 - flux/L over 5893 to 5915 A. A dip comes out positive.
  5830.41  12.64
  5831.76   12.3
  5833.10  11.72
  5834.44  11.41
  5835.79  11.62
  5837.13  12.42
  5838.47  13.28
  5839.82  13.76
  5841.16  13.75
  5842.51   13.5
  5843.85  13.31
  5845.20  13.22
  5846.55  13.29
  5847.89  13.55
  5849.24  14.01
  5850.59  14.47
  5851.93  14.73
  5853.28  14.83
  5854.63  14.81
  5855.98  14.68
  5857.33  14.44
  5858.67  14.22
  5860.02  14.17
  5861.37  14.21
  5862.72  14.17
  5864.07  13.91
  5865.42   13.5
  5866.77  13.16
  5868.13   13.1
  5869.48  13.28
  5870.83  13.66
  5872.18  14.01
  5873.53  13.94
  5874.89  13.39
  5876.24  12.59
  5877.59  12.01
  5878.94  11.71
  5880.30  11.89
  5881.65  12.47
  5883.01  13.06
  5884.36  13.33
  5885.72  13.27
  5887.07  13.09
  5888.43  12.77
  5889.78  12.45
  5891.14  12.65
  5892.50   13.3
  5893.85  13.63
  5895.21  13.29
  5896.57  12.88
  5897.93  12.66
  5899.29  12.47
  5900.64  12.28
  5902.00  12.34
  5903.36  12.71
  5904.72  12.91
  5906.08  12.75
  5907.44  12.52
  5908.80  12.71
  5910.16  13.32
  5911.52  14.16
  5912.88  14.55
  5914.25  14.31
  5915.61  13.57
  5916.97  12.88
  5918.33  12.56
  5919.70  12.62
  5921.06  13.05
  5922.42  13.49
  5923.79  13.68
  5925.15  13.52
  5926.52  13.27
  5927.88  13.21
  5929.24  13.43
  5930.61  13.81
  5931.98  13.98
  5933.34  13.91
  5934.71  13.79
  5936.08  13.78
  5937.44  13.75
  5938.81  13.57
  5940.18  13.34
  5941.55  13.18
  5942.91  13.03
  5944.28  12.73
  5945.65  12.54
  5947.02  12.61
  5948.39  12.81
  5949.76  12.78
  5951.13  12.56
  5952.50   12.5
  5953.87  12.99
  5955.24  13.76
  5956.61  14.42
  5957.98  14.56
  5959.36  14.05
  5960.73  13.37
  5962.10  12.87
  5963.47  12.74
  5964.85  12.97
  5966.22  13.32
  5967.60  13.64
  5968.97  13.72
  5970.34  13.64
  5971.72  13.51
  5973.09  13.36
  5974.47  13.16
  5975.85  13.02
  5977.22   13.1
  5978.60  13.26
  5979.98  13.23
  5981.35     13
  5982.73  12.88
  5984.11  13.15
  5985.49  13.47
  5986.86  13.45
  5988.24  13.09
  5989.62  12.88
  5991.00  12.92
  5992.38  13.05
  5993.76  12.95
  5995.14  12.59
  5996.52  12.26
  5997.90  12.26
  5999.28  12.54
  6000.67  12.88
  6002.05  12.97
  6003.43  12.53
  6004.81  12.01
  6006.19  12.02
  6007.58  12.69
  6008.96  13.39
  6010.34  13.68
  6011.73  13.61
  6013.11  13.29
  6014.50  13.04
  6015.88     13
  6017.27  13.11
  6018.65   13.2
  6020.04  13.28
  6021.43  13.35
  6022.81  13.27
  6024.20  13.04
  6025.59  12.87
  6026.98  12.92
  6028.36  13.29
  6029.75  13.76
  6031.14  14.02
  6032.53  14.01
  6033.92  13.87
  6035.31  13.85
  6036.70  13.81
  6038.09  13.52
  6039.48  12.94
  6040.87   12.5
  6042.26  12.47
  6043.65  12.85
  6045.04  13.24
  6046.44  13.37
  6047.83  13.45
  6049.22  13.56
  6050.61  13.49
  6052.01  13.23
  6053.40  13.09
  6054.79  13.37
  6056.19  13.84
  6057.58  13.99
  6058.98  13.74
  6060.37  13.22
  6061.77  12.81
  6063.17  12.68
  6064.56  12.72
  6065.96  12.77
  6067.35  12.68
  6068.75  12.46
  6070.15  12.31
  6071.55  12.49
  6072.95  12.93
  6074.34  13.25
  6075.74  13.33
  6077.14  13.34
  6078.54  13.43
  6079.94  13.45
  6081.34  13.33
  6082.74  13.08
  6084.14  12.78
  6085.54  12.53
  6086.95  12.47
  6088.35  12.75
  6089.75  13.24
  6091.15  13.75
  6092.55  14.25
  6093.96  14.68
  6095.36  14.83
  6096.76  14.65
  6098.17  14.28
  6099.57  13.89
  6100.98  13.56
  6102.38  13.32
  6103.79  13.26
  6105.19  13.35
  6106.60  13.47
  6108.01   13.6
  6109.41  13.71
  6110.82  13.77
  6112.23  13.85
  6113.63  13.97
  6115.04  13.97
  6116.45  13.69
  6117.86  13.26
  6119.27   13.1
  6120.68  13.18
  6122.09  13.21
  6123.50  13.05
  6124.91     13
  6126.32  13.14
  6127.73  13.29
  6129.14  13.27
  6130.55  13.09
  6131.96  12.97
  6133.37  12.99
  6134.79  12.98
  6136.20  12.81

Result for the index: 0.4 A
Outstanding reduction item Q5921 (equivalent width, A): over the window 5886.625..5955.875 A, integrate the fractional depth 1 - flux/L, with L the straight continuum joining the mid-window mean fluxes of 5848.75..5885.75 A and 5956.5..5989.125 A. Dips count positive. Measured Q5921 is 1.7 A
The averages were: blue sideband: 13.6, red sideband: 13.4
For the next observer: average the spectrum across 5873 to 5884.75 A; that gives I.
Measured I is 12.7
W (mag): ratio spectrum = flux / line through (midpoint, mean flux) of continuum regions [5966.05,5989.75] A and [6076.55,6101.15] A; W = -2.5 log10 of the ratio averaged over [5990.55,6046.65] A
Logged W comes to 0.025 mag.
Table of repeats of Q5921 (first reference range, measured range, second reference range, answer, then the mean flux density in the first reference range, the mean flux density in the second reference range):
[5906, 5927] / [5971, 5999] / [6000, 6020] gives 0.1 A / 13.3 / 13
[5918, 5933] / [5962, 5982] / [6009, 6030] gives 0.1 A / 13.4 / 13.2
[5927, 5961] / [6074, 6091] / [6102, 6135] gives 0.3 A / 13.4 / 13.4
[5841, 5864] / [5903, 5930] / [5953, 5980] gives 0.9 A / 14.1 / 13.4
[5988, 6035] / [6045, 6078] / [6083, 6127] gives 0.4 A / 13.1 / 13.5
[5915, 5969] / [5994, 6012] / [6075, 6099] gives 0.9 A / 13.3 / 13.5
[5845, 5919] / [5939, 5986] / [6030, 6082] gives 0.3 A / 13.3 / 13.2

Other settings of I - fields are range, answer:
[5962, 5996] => 13.2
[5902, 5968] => 13.3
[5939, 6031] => 13.1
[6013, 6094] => 13.2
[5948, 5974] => 13.4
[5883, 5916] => 13.1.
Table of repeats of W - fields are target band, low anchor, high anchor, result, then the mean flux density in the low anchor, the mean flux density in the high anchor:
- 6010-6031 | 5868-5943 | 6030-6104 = 0.00 mag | 13.2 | 13.3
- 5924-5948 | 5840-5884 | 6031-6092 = 0.00 mag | 13.6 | 13.2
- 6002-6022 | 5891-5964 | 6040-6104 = 0.02 mag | 13.2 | 13.3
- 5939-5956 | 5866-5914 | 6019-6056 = 0.02 mag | 13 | 13.3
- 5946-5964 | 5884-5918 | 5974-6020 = -0.02 mag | 13.1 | 13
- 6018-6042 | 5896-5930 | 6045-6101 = -0.01 mag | 13.1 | 13.3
